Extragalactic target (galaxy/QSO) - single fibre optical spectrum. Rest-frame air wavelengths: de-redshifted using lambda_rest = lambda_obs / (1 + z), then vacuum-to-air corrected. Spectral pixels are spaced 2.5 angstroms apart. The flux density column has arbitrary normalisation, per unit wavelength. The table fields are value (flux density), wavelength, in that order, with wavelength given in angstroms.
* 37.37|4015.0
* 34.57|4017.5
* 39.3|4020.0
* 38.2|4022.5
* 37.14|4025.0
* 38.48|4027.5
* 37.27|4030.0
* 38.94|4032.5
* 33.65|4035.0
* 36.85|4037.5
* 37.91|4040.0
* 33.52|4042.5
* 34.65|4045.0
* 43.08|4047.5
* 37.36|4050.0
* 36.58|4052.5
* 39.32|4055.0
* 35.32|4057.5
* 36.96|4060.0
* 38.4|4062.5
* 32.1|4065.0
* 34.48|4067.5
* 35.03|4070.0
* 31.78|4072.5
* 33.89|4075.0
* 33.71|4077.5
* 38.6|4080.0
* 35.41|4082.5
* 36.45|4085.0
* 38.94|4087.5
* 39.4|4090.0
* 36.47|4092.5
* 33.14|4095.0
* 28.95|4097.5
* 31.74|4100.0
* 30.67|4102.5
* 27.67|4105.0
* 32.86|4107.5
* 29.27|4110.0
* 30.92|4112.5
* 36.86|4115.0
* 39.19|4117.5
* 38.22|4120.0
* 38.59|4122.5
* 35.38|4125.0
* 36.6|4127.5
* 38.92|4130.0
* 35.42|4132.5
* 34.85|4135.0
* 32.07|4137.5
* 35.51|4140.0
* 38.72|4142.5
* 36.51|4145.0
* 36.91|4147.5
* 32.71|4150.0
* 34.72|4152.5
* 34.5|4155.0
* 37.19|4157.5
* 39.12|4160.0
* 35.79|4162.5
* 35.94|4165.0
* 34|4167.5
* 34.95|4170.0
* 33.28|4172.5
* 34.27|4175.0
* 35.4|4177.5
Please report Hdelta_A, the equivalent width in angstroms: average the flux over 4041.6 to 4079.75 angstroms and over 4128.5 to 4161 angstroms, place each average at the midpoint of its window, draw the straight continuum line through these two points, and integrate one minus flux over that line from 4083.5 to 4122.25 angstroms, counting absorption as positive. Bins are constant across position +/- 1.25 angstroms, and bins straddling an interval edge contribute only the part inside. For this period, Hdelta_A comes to 1.8 angstroms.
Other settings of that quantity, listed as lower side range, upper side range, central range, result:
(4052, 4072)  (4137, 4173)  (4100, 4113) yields 1.94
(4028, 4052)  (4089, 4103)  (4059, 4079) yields 0.35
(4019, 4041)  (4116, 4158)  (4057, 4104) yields 2.72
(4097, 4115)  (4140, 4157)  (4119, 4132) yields -1.71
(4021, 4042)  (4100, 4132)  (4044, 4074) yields 0.07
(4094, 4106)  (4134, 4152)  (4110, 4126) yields -1.72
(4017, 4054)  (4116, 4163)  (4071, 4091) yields 0.48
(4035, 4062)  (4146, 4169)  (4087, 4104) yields 1.19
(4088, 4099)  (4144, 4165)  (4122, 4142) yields -0.25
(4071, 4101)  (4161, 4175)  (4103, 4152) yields -0.25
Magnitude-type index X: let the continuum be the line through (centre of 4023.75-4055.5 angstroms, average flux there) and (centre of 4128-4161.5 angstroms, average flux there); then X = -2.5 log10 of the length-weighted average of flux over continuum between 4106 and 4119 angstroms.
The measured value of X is 0.08 mag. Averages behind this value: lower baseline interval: 37.2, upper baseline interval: 35.9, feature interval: 33.8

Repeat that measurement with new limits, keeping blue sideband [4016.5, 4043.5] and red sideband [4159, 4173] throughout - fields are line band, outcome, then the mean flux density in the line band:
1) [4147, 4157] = 0.03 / 34.7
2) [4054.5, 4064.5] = -0.01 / 37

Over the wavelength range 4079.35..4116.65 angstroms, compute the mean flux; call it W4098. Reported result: 33.8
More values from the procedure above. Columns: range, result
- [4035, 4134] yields 35.4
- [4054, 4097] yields 35.7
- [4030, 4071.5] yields 36.5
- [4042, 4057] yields 37.5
